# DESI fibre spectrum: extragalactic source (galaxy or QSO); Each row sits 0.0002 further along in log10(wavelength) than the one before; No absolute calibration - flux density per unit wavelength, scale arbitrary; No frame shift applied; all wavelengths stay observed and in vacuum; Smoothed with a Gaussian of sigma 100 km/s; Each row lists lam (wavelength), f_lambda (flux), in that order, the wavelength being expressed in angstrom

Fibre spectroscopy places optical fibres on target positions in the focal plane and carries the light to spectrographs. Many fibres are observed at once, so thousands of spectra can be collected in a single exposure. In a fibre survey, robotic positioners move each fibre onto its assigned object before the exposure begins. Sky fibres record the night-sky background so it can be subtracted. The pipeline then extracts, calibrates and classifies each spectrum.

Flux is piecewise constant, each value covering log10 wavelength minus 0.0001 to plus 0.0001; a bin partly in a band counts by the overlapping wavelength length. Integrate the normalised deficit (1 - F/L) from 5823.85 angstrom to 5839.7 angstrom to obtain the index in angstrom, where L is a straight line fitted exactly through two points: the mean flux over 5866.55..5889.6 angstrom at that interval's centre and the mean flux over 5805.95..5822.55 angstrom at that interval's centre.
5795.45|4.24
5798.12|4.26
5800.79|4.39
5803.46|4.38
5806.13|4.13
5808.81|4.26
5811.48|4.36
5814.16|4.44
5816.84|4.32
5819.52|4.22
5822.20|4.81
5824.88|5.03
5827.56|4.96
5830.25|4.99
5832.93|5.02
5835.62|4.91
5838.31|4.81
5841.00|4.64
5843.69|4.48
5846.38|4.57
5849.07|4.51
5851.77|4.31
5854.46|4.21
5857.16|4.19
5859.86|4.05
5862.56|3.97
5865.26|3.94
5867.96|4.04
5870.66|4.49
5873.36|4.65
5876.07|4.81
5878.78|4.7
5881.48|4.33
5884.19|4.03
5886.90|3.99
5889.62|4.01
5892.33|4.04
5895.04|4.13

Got -2.2 angstrom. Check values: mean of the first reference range 4.35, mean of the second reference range 4.36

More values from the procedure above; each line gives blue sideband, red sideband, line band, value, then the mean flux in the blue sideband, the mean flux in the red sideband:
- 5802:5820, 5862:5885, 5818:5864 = -2.55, 4.31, 4.35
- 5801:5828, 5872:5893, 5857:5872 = 0.89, 4.47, 4.33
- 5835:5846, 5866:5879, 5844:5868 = 1.96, 4.68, 4.5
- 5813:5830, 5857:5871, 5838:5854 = -0.71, 4.65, 4.08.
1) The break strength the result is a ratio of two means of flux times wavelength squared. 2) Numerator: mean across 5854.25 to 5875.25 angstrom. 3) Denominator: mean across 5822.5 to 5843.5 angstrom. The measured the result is 0.87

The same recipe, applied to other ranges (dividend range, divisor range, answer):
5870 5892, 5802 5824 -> 1.02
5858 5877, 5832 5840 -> 0.88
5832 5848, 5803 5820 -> 1.11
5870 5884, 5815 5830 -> 0.99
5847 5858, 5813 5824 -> 0.98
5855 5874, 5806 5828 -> 0.94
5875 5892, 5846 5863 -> 1.02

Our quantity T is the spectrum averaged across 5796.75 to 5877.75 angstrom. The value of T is 4.47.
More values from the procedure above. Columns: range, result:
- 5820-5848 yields 4.8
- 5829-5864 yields 4.51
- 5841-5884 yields 4.35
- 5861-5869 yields 3.98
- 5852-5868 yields 4.09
